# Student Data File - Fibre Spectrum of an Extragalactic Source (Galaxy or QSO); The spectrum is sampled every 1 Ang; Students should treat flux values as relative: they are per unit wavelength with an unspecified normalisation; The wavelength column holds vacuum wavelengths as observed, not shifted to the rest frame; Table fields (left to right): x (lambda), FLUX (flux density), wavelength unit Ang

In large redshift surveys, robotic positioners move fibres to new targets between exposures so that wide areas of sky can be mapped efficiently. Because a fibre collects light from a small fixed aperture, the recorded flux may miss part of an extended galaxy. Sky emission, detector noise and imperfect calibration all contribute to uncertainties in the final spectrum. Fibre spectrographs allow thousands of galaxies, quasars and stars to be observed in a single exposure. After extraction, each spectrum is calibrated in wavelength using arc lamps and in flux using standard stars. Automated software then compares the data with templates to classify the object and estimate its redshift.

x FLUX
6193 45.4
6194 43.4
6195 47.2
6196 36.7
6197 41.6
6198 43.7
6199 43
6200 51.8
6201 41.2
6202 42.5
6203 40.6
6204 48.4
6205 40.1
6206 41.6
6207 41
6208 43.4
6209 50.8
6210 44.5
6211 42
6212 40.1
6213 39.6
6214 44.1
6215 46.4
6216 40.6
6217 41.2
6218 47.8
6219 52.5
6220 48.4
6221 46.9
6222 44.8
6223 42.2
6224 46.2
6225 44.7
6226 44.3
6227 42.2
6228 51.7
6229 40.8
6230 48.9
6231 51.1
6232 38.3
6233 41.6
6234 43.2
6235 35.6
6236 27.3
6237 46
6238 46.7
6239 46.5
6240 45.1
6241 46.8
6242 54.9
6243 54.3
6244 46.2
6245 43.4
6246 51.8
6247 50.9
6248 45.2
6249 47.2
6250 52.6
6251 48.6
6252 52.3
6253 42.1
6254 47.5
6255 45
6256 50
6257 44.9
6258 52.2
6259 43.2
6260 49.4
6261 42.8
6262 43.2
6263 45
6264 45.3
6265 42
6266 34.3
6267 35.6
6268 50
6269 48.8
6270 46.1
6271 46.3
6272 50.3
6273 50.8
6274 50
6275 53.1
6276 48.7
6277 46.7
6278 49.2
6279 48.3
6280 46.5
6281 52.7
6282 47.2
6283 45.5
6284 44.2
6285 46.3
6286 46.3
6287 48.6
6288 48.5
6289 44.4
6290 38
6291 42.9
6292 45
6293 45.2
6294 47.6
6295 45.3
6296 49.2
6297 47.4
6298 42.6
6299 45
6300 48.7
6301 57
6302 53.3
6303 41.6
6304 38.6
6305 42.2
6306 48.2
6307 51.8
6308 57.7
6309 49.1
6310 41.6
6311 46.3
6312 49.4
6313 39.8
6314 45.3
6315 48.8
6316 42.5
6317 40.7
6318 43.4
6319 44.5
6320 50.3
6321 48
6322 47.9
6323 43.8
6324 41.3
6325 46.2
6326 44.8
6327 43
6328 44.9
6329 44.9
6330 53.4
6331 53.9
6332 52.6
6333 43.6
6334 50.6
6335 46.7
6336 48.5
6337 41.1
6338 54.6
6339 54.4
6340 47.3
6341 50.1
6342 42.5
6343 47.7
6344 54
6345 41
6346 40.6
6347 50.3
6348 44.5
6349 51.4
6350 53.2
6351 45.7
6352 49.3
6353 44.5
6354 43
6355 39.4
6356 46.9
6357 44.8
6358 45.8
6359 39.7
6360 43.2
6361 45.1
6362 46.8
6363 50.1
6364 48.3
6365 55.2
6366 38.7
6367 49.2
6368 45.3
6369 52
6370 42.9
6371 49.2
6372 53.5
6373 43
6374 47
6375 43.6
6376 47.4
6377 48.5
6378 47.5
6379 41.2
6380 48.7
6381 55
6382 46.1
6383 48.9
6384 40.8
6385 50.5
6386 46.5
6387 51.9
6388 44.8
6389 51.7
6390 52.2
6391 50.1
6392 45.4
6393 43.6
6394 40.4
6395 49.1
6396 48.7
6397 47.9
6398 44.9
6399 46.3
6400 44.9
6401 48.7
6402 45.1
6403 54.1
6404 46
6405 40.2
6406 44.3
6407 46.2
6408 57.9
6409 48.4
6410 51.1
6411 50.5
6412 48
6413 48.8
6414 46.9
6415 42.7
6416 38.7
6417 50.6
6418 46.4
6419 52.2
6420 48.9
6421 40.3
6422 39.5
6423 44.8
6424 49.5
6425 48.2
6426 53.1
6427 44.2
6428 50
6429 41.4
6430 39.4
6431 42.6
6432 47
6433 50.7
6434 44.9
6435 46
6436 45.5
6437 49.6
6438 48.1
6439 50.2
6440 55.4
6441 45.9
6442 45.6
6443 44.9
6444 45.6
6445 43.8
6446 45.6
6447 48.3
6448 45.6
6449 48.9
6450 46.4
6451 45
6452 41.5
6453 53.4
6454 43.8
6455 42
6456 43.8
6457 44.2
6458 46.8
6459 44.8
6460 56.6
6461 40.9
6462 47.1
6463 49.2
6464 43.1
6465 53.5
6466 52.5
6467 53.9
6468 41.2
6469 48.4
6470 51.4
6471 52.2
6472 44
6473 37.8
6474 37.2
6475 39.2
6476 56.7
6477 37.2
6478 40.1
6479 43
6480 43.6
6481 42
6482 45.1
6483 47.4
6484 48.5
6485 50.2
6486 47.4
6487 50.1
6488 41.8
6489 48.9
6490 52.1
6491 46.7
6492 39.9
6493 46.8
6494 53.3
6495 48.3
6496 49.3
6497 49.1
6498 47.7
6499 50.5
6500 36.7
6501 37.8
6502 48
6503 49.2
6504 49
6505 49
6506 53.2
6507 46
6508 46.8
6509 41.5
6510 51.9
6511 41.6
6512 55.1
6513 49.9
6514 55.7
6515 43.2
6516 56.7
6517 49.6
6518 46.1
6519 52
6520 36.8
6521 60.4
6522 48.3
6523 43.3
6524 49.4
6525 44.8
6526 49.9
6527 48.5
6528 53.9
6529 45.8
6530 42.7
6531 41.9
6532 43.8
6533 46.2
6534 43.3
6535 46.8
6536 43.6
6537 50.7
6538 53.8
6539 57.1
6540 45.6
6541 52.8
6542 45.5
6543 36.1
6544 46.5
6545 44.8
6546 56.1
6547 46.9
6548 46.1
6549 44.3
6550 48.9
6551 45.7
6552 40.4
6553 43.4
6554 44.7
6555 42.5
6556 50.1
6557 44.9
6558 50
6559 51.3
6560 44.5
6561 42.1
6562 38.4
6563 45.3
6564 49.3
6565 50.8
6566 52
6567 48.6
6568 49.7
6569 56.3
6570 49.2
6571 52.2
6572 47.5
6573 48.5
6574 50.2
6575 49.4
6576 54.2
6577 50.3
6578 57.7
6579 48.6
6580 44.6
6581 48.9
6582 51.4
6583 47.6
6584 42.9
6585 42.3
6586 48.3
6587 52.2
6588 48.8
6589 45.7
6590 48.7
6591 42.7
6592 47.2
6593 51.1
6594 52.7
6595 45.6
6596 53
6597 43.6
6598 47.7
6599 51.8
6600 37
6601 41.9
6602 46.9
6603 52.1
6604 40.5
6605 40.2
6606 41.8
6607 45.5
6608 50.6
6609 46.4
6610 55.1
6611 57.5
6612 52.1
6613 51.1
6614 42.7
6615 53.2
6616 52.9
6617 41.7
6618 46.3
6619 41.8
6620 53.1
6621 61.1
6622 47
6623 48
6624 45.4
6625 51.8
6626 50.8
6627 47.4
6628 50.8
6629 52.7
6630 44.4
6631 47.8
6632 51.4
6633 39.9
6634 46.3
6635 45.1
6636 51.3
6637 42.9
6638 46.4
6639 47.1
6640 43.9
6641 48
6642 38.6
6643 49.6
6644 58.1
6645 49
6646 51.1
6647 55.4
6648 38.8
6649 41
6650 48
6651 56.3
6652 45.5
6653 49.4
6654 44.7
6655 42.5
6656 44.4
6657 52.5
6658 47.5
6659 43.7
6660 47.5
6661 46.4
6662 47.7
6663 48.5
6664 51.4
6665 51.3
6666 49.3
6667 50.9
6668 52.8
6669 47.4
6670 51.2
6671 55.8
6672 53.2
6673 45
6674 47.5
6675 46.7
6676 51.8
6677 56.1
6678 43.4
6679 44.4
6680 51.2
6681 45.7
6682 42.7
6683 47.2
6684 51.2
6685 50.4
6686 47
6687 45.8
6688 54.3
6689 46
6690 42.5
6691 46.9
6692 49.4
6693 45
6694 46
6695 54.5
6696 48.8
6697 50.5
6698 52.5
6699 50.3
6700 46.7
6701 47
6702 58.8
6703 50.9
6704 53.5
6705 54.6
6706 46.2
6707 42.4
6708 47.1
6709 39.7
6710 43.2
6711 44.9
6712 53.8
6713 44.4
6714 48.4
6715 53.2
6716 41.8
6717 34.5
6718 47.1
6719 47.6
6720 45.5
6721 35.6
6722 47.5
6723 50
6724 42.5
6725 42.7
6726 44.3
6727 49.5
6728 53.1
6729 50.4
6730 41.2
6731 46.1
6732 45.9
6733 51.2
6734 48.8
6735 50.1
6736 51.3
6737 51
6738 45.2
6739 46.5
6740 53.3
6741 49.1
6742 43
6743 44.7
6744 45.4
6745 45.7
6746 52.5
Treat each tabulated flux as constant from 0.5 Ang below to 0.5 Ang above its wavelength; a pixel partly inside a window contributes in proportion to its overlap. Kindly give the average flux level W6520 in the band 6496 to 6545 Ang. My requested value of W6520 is 47.6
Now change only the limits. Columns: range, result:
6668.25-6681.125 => 49.4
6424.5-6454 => 46.7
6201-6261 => 45.3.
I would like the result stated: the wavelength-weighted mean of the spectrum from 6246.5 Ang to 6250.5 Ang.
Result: 49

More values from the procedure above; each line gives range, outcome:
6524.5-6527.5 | 47.7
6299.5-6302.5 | 53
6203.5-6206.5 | 43.4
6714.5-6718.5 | 44.1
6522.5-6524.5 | 46.3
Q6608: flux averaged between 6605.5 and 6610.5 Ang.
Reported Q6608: 47.9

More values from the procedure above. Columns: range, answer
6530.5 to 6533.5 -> 44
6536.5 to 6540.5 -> 51.8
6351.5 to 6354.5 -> 45.6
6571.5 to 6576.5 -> 50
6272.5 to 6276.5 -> 50.7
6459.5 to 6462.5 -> 48.2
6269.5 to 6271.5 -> 46.2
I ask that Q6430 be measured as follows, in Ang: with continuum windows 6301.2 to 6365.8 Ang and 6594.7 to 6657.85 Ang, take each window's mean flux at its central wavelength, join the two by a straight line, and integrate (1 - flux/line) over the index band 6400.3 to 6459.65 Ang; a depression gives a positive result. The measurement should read 0.5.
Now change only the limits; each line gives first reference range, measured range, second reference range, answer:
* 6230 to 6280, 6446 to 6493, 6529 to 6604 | 0.93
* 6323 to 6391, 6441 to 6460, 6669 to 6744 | 0.60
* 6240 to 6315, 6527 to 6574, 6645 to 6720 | 0.51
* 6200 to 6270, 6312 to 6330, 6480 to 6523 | 0.33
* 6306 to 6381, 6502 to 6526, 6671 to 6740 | -0.71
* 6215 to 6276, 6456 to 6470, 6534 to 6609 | -0.26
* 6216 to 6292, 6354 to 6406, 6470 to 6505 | -0.84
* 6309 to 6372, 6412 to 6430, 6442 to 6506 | 0.14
